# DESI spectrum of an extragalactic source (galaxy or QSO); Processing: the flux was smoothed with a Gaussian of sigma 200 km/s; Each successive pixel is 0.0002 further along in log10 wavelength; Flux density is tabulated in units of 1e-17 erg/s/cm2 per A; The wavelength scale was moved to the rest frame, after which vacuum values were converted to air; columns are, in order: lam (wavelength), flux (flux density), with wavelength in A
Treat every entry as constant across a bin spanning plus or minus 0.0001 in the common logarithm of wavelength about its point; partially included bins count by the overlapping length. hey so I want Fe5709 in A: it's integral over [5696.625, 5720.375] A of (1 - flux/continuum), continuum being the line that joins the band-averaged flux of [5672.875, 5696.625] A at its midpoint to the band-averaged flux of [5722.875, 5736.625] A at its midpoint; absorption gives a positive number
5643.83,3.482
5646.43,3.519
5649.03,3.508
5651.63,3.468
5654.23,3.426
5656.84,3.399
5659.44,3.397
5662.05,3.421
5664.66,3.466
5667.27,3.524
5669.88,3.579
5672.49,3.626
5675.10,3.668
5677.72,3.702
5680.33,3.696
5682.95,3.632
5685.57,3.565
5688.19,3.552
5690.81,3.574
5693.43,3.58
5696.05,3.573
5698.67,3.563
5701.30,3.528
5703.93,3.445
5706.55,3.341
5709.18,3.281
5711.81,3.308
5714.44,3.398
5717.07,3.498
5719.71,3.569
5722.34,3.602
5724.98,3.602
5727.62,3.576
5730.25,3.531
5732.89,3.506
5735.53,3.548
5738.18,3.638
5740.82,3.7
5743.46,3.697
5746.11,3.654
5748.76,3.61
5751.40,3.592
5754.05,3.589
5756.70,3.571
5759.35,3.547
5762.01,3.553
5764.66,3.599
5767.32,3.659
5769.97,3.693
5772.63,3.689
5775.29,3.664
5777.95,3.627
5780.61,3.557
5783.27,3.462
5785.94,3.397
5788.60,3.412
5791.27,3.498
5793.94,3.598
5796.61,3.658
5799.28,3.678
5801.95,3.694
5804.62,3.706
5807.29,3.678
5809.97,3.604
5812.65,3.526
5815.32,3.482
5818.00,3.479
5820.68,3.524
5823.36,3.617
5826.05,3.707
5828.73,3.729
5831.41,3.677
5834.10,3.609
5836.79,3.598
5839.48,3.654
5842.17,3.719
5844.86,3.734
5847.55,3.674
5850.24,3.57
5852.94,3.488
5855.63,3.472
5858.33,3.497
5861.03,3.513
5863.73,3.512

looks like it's 0.98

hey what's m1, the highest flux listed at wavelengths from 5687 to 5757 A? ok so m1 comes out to 3.7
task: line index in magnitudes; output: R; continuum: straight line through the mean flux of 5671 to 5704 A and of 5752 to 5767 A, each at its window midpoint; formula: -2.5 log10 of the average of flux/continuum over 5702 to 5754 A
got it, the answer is 0.02 mag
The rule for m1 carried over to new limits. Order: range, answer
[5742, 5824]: 3.706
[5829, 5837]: 3.677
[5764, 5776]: 3.693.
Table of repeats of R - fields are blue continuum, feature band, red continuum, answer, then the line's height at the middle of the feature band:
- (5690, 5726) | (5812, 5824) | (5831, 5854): 0.03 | 3.61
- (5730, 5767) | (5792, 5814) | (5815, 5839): -0.01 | 3.61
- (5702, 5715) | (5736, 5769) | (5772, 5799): -0.04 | 3.47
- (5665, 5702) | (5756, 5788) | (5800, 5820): 0.00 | 3.6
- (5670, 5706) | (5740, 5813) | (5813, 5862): 0.00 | 3.59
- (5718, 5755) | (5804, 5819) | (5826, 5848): 0.02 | 3.66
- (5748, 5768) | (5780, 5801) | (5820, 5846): 0.03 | 3.62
